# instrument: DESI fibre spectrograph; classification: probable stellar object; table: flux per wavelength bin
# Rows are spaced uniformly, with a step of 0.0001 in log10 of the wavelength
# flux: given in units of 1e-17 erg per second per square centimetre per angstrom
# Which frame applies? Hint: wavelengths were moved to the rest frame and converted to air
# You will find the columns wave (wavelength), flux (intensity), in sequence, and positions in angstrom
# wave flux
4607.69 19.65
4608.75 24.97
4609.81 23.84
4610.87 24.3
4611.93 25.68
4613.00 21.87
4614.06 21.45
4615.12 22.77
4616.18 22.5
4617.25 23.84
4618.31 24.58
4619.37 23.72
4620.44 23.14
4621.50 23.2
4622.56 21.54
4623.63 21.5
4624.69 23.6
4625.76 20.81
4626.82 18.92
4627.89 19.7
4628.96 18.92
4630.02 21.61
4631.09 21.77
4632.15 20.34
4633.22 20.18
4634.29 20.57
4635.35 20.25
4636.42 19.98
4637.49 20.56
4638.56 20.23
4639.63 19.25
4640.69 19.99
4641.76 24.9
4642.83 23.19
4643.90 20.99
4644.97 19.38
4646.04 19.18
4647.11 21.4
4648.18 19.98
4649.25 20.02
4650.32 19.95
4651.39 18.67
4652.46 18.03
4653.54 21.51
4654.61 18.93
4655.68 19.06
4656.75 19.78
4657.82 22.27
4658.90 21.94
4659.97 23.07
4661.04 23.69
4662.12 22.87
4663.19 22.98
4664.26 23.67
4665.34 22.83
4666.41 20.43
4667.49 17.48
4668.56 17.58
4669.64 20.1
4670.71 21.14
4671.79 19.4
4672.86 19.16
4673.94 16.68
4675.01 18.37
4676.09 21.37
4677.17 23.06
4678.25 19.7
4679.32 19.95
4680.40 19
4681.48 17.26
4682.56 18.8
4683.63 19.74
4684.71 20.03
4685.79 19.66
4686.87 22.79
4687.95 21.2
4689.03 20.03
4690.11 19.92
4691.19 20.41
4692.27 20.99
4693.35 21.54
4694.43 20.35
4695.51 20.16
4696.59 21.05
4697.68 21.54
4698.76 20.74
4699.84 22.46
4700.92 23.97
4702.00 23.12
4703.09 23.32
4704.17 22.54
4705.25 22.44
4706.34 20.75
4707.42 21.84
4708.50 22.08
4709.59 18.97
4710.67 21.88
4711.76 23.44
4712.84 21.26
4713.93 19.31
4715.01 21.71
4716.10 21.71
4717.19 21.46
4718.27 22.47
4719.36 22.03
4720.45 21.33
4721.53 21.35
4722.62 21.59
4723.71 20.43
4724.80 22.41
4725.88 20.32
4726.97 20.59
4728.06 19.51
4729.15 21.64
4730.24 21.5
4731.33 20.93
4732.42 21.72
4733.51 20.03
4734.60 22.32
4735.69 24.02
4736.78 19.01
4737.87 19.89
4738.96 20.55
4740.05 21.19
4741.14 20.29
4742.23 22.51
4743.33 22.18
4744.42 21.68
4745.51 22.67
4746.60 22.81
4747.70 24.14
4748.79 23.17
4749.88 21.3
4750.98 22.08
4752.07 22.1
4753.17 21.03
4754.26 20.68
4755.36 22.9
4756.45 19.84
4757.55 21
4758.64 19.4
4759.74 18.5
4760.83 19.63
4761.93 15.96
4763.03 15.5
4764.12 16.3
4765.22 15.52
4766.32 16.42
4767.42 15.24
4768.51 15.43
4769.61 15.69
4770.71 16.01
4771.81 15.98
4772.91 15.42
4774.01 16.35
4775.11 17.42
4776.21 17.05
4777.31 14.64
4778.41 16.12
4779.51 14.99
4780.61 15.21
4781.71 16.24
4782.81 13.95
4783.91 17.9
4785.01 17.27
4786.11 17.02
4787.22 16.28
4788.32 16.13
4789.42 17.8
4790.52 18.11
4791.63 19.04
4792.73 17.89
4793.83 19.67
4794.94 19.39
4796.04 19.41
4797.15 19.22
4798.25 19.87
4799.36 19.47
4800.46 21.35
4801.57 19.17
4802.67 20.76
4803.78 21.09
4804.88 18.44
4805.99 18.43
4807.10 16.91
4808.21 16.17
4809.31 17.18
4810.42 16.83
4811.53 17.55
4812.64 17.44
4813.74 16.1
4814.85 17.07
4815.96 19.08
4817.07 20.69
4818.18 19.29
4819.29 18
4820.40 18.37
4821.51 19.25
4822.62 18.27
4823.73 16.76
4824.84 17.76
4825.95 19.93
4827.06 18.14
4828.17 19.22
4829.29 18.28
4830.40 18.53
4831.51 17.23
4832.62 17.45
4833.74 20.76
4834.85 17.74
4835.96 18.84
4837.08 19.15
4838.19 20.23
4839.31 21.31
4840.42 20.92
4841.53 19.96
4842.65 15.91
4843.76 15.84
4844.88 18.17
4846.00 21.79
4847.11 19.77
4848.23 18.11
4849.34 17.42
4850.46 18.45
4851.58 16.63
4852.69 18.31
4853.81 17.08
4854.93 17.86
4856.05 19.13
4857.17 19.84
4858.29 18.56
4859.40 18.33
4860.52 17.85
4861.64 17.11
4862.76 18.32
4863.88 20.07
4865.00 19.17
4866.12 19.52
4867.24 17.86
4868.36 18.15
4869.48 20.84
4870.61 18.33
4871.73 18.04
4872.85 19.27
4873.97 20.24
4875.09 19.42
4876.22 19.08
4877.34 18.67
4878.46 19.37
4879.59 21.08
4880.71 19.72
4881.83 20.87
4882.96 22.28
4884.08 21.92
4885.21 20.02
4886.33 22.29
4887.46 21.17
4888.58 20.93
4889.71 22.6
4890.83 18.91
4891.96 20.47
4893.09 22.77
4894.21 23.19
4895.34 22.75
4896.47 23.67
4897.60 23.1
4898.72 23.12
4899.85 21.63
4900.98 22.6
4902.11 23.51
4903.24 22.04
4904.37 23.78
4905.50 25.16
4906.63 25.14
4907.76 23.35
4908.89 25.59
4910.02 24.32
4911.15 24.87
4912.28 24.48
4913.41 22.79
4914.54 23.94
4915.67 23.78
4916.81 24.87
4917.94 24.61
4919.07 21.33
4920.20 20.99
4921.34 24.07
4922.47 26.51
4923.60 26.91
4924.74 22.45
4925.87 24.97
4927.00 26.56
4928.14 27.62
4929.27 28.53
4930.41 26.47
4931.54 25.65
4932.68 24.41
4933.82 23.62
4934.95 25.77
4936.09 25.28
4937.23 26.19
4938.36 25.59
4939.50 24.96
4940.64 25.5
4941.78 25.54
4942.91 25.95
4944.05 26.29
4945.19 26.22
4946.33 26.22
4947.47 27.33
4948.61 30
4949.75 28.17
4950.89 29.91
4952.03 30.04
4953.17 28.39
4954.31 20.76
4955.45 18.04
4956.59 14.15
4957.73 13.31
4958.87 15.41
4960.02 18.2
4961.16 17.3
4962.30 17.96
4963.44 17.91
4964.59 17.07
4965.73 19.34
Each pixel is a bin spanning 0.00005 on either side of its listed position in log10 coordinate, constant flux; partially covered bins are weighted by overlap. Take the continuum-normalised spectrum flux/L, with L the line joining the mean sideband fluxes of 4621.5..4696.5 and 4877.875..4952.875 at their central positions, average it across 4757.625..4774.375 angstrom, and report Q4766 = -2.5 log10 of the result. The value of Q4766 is 0.31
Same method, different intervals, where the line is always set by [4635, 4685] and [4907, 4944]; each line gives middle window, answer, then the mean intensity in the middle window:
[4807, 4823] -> 0.274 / 17.9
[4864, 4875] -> 0.247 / 19.1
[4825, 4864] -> 0.256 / 18.6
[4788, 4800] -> 0.204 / 18.8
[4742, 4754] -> -0.019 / 22.3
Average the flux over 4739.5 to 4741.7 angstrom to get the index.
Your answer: 20.8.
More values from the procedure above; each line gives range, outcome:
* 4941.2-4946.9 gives 26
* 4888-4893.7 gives 21.2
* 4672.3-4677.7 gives 19.7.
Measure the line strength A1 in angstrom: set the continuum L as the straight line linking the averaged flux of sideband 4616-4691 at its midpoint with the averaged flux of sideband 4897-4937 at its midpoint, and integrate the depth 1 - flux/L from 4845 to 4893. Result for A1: 8.7 angstrom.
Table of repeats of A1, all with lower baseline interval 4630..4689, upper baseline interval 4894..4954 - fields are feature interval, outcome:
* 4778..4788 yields 2.9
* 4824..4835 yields 2.3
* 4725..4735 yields 0.3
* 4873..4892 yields 3.0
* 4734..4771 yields 3.6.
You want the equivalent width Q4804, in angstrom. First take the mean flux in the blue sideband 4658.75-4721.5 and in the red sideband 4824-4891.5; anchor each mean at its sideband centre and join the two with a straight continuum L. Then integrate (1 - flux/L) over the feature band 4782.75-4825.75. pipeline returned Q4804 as 3.20 angstrom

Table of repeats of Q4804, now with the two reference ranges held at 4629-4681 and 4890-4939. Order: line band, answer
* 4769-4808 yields 8.38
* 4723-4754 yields 0.28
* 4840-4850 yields 1.96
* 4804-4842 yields 7.30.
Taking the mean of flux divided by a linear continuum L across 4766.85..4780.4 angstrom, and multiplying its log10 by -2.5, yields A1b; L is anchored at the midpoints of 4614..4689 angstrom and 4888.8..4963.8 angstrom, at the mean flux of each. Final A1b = 0.36 mag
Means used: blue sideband 20.8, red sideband 23.8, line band 15.8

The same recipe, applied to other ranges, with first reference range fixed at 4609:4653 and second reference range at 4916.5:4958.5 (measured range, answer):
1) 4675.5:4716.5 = 0.05 mag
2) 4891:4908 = 0.07 mag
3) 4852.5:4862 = 0.30 mag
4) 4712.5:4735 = 0.06 mag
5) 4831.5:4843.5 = 0.24 mag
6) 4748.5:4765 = 0.15 mag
